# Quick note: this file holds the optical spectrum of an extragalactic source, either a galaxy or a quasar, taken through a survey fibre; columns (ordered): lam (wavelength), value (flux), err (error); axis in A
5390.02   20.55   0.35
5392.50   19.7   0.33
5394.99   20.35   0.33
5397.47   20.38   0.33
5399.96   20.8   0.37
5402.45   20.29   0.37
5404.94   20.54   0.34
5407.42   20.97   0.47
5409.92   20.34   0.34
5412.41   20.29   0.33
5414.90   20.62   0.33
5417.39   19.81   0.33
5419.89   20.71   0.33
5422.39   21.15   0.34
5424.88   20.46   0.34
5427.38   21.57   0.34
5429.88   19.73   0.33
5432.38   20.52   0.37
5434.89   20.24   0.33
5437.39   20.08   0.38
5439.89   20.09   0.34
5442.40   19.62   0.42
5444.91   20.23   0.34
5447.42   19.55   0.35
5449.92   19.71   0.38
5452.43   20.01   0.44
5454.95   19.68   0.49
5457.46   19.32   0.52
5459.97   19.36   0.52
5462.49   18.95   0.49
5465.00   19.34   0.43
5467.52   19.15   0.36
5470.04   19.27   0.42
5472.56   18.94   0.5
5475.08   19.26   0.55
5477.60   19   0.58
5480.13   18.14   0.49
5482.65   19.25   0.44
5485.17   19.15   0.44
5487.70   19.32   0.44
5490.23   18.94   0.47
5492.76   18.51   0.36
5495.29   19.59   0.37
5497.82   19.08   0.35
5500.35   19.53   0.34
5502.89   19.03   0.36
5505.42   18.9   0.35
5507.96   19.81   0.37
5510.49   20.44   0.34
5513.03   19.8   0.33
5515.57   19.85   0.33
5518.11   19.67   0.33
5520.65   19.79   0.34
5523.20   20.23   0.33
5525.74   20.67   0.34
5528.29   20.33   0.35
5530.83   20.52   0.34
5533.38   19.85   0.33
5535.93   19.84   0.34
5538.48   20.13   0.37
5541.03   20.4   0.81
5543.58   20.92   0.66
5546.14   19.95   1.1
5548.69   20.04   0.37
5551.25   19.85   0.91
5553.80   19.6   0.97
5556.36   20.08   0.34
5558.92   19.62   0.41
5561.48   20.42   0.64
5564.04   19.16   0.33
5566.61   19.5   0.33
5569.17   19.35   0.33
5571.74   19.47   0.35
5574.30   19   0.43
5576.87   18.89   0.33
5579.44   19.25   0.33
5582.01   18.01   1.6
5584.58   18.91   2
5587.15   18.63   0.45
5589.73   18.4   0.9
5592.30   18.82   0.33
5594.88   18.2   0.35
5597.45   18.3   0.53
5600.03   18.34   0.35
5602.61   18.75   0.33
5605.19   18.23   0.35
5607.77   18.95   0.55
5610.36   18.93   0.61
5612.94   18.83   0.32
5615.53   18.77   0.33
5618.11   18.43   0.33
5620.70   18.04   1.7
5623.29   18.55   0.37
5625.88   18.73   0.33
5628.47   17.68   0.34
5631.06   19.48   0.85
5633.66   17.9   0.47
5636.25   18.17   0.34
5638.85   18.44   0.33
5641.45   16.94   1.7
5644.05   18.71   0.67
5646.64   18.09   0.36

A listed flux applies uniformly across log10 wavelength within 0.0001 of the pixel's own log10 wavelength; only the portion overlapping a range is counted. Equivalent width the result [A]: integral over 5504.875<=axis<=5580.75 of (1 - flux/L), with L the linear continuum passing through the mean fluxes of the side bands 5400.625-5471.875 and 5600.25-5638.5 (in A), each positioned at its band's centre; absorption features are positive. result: -2.7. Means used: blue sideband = 20.1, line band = 19.9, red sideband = 18.5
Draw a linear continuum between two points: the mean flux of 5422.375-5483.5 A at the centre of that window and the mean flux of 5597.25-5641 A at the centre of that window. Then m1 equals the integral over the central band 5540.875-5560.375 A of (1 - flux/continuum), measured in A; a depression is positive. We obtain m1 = -1.1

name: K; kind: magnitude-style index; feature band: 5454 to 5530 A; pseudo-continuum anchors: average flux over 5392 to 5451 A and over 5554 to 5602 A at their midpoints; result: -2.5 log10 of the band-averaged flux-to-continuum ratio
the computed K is 0.02 mag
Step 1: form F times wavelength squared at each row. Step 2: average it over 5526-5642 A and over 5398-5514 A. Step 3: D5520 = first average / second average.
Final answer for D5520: 1.0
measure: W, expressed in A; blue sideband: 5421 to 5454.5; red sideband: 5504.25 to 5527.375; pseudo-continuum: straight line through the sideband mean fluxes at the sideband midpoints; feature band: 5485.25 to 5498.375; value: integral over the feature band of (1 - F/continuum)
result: 0.6 A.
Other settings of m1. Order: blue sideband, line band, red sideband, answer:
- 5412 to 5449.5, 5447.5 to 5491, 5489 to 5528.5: 1.6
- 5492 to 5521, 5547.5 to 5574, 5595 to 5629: -1.0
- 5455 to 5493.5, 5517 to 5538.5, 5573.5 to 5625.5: -1.4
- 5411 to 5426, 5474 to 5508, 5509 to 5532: 2.0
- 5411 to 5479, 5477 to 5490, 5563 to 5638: 0.4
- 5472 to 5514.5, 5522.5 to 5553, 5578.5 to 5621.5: -2.0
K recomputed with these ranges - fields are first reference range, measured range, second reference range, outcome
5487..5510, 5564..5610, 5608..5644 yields -0.01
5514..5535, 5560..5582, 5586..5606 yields -0.01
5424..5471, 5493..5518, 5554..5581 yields 0.01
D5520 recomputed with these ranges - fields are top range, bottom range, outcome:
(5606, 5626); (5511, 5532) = 0.96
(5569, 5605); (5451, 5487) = 1.02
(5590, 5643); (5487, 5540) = 0.97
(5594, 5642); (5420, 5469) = 0.98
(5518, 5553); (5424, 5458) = 1.04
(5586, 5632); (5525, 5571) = 0.95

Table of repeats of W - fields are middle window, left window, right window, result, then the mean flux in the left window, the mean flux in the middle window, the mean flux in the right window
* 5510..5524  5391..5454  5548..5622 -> -0.28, 20.3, 19.9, 19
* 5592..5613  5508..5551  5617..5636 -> 0.28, 20.1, 18.6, 18.4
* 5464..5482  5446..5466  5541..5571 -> 0.51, 19.5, 19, 19.9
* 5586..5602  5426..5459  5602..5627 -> 0.28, 20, 18.5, 18.6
